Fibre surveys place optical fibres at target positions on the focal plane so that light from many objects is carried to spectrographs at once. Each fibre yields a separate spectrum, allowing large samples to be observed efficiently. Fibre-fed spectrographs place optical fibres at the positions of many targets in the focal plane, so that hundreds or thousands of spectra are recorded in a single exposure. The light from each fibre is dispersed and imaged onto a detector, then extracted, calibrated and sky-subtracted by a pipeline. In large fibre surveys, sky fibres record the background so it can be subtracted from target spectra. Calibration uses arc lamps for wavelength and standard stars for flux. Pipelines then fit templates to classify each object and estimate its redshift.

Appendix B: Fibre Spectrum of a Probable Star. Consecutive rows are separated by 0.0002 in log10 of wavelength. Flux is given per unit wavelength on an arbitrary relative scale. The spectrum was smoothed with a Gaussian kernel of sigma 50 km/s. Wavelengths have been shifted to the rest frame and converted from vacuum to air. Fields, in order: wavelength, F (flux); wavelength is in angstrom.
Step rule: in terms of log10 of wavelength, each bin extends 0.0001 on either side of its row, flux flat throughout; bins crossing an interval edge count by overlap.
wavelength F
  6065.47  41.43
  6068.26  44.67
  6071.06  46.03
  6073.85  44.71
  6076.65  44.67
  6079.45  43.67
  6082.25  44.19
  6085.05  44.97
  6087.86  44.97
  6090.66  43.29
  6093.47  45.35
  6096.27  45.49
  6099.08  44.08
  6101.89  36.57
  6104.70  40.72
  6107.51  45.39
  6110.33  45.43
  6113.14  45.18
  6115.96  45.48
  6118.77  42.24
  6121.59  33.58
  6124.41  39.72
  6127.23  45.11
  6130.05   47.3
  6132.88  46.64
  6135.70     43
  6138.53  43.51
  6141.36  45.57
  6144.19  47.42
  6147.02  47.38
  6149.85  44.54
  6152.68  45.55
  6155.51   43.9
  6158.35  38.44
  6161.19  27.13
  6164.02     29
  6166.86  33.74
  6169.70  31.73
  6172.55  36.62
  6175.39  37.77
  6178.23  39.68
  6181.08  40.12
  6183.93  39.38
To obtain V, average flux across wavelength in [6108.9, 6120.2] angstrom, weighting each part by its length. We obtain 44.6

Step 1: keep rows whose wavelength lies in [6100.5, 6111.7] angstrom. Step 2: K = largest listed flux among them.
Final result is 45.43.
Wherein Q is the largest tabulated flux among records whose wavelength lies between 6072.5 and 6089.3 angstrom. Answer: 44.97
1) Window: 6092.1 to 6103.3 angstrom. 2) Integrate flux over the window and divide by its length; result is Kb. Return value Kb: 42.9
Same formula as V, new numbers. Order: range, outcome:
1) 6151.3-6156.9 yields 44.8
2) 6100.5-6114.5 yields 42.7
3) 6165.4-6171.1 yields 32.7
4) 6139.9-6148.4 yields 46.8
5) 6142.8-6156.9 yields 45.8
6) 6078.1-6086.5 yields 44.3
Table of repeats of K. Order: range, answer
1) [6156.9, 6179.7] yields 39.68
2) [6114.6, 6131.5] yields 47.3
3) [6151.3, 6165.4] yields 45.55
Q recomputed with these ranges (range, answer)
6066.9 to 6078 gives 46.03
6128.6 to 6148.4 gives 47.42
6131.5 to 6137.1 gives 46.64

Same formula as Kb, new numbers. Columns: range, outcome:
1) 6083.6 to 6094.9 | 44.6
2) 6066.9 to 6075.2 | 45.2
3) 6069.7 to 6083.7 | 44.7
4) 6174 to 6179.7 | 38.7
